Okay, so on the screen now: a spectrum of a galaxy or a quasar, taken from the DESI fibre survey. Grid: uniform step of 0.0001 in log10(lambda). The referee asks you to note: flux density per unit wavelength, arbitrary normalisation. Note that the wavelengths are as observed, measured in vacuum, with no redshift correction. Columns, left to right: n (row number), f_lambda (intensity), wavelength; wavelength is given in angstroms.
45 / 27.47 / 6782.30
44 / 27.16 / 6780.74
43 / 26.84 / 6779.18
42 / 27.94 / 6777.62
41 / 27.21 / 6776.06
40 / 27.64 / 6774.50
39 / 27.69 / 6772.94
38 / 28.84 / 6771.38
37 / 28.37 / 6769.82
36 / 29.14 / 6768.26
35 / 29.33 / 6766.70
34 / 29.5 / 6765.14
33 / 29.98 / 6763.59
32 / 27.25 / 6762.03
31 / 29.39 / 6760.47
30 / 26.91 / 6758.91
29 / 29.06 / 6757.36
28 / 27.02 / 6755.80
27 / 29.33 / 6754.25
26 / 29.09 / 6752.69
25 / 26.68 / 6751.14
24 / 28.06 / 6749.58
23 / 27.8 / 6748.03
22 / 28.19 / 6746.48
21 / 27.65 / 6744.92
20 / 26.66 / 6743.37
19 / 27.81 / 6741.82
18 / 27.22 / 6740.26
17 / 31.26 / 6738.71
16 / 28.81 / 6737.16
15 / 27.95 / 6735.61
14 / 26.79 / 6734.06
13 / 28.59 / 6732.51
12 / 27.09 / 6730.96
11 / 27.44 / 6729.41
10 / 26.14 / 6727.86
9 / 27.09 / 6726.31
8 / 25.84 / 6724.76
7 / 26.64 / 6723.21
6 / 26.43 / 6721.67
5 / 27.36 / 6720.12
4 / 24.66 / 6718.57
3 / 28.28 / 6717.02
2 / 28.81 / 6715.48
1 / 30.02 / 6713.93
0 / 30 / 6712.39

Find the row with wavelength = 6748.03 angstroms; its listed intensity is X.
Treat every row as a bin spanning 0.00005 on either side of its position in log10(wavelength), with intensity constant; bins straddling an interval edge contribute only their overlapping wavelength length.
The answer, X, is 27.8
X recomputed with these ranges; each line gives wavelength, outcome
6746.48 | 28.19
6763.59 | 29.98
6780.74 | 27.16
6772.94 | 27.69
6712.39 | 30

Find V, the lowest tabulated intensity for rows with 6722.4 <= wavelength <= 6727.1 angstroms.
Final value 25.84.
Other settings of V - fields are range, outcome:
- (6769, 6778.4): 27.21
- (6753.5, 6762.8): 26.91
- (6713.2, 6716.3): 28.81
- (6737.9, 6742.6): 27.22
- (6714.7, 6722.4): 24.66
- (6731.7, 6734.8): 26.79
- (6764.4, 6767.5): 29.33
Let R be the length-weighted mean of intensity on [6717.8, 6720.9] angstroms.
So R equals 26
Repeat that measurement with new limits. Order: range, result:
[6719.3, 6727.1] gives 26.7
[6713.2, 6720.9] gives 27.8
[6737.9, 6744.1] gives 28.2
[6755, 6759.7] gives 27.7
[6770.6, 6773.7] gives 28.3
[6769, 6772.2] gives 28.6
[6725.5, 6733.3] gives 27.3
